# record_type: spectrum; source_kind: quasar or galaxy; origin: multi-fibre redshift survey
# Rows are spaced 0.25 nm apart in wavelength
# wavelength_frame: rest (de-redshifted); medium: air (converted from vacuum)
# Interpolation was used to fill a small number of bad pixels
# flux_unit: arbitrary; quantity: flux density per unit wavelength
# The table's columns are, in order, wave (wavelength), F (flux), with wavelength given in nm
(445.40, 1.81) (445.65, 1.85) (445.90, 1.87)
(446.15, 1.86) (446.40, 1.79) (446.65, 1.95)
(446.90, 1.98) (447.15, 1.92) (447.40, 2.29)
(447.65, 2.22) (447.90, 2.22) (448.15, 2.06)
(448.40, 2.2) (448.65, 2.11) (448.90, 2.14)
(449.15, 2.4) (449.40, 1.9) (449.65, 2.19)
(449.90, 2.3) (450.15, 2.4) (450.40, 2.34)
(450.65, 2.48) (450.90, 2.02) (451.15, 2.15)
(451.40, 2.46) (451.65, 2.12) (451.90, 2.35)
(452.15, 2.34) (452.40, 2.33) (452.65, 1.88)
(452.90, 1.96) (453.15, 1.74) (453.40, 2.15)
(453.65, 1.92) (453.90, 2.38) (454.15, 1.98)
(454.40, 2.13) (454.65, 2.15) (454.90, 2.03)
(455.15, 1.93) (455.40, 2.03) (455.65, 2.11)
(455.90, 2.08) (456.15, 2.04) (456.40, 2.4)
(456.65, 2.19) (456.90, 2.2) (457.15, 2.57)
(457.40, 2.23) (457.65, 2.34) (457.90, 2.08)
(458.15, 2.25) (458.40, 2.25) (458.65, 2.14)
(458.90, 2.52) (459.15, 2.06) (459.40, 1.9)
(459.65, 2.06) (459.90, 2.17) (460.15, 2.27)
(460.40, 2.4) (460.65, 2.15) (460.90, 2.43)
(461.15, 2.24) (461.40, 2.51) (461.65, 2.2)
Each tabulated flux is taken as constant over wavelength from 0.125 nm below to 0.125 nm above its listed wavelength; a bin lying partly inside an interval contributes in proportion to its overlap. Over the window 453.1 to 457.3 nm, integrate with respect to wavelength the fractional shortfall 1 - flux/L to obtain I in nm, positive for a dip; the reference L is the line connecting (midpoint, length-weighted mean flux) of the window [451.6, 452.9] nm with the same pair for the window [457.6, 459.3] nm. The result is 0.148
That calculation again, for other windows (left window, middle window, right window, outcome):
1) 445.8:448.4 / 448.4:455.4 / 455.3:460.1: -0.19 nm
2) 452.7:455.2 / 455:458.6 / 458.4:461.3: -0.11 nm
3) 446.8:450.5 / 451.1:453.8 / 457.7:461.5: 0.08 nm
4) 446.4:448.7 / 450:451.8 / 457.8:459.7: -0.15 nm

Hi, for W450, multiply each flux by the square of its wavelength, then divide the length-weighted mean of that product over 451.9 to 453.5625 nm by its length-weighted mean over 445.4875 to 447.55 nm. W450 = 1.1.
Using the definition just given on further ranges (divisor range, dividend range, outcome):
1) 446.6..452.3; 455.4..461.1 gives 1.05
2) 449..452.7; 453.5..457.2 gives 0.97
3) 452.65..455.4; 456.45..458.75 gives 1.13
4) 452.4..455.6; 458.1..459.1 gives 1.14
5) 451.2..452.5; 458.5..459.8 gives 0.96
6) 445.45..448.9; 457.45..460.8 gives 1.15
